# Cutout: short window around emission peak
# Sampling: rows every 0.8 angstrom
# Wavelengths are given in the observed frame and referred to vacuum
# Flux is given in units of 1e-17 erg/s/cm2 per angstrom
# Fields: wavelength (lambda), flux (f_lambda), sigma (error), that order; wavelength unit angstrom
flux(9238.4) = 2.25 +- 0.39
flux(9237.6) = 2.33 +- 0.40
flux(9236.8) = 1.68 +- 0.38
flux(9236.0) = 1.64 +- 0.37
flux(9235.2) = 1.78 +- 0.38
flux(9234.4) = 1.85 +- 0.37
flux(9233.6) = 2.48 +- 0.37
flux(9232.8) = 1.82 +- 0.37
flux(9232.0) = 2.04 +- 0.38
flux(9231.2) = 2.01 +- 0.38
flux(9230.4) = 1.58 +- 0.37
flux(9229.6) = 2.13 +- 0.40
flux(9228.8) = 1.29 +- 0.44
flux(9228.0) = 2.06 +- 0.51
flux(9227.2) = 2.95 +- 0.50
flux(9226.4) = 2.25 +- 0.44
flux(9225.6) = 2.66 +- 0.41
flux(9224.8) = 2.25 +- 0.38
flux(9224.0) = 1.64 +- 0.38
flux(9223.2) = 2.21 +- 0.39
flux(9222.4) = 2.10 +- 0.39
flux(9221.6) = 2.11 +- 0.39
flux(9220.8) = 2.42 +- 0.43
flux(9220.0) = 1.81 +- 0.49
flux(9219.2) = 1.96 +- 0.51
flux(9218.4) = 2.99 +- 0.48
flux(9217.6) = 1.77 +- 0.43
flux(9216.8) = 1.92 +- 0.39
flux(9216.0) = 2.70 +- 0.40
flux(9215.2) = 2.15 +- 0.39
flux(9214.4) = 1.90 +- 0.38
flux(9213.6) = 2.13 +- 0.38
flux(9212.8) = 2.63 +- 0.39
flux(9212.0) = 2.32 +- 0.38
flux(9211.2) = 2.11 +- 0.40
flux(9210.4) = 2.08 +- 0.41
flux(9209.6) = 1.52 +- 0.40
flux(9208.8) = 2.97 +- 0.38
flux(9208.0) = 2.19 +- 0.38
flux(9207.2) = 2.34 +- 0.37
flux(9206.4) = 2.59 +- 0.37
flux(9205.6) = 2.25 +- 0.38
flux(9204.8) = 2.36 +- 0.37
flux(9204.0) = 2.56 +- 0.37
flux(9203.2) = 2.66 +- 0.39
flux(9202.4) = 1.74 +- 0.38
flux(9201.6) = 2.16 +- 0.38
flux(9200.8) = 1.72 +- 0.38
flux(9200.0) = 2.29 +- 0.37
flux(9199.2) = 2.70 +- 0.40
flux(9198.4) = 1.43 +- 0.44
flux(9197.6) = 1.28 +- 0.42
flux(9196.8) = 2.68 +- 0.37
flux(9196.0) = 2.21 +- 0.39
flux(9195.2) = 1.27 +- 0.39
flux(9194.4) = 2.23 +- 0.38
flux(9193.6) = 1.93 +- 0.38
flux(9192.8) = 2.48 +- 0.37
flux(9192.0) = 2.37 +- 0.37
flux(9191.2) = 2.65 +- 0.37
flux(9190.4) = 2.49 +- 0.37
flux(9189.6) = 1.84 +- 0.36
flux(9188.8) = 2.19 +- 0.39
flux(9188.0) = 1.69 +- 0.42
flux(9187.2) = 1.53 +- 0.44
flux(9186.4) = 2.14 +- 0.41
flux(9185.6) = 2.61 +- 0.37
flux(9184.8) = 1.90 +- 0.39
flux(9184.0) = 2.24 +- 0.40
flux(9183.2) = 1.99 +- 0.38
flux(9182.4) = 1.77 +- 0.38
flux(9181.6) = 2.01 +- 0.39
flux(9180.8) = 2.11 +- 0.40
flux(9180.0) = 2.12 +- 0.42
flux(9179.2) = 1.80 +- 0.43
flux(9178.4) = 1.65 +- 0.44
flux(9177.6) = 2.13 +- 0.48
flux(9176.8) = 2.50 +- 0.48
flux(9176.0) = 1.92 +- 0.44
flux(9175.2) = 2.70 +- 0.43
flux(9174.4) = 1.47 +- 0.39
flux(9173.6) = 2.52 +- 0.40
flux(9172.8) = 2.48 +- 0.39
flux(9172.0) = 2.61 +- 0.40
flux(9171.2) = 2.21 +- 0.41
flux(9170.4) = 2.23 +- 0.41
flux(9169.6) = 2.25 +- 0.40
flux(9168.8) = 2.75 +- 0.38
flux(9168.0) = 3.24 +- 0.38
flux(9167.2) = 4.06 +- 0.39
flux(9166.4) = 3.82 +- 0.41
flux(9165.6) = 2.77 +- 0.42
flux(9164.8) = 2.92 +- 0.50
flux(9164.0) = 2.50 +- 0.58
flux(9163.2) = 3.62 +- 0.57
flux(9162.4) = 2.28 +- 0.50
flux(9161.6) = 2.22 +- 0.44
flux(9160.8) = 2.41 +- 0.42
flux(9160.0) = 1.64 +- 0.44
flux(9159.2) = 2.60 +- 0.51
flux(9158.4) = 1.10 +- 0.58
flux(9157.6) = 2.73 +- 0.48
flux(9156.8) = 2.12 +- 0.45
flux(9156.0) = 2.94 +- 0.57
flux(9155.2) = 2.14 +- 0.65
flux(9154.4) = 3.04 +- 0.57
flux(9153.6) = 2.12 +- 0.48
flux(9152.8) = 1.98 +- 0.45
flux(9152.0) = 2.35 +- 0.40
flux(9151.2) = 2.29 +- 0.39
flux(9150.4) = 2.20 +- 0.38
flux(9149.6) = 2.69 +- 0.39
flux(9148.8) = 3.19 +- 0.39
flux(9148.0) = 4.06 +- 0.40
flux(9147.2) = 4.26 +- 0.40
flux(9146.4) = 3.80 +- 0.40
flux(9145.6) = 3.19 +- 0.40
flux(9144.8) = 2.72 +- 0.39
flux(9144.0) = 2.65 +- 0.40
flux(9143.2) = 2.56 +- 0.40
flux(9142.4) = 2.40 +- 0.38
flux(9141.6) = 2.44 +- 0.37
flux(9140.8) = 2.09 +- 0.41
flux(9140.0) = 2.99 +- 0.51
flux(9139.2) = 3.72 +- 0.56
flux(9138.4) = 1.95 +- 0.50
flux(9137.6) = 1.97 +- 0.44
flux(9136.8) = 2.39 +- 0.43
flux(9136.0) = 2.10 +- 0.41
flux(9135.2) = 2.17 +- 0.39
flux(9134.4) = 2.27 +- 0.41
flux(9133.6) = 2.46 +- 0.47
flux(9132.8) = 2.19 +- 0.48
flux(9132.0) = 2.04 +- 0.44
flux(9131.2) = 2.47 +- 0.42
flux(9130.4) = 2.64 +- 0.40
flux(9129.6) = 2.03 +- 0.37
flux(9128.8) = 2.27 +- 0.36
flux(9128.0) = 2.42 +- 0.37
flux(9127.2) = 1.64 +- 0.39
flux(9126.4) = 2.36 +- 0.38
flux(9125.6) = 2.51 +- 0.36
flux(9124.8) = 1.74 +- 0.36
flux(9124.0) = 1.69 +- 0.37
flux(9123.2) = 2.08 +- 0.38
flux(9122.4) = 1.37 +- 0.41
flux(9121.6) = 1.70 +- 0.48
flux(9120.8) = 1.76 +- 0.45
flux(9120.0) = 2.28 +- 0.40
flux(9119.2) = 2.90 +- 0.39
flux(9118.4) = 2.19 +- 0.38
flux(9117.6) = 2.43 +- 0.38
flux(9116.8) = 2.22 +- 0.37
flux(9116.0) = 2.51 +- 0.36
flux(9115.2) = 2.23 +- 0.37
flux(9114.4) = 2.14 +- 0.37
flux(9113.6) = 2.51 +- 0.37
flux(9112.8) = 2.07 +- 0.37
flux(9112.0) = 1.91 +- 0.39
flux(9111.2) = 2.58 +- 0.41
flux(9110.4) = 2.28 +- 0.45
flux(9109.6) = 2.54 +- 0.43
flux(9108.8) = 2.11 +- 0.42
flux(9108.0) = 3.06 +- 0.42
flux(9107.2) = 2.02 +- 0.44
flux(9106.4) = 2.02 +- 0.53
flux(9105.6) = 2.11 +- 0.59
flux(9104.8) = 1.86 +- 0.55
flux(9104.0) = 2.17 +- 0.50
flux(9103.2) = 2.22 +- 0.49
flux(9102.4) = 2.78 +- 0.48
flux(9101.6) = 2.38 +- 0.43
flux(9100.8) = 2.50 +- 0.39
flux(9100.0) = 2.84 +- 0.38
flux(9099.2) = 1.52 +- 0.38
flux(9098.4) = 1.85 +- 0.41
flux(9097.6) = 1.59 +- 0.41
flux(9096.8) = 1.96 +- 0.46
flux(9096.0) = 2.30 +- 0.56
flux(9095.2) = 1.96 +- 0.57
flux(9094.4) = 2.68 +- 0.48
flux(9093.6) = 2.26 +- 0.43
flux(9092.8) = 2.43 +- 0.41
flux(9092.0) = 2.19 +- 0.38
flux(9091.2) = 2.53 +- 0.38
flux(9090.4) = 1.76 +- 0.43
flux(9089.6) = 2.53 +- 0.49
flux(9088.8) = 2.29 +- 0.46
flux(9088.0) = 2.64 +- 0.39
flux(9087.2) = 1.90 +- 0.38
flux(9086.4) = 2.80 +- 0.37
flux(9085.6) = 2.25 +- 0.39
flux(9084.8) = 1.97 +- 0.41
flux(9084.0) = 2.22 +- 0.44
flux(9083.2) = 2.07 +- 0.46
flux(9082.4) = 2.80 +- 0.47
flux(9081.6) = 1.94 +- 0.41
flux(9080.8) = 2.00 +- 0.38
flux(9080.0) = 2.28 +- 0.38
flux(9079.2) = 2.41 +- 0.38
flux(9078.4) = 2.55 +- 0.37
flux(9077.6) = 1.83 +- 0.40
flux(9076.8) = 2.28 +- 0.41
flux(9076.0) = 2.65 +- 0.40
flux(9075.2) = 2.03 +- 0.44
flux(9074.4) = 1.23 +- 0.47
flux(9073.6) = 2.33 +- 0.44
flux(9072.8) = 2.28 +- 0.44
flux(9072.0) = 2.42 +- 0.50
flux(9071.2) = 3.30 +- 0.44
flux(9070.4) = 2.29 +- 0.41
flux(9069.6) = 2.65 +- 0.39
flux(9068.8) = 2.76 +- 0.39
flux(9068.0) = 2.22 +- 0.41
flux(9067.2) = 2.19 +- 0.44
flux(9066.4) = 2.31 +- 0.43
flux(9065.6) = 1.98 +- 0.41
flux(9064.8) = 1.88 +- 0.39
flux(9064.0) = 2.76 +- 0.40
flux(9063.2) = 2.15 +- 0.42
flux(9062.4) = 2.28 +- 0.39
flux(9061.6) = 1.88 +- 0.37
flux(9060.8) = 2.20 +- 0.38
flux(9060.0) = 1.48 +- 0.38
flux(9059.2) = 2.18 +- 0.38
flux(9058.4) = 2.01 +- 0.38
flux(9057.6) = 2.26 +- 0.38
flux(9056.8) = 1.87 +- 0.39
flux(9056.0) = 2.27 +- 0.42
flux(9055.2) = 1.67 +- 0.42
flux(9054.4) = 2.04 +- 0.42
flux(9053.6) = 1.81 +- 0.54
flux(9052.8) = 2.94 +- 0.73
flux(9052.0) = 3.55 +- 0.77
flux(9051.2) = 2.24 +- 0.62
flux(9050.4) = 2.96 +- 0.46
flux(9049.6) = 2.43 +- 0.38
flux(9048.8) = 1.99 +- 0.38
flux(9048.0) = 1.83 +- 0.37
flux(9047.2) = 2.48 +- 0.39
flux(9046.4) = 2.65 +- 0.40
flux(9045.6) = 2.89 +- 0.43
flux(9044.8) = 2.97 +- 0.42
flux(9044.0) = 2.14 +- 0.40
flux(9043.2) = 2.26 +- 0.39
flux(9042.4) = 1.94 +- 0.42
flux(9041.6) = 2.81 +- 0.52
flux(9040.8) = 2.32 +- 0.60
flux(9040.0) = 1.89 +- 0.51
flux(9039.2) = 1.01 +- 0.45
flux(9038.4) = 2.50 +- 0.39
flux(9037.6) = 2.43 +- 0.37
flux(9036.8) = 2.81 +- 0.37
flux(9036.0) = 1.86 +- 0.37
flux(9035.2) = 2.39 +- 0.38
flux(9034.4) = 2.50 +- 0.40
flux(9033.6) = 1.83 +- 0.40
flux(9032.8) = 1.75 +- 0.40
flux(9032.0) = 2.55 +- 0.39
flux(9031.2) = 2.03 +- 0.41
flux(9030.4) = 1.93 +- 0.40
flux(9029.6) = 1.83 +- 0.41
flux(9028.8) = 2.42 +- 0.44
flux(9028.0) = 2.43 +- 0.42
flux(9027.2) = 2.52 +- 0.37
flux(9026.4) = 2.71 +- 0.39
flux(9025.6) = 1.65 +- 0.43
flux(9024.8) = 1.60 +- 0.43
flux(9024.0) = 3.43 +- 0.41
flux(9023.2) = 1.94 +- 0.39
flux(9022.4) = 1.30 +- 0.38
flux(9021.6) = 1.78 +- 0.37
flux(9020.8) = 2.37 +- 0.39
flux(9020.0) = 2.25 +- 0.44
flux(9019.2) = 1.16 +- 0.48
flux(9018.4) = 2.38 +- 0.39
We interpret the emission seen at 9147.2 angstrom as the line [S II] 6716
